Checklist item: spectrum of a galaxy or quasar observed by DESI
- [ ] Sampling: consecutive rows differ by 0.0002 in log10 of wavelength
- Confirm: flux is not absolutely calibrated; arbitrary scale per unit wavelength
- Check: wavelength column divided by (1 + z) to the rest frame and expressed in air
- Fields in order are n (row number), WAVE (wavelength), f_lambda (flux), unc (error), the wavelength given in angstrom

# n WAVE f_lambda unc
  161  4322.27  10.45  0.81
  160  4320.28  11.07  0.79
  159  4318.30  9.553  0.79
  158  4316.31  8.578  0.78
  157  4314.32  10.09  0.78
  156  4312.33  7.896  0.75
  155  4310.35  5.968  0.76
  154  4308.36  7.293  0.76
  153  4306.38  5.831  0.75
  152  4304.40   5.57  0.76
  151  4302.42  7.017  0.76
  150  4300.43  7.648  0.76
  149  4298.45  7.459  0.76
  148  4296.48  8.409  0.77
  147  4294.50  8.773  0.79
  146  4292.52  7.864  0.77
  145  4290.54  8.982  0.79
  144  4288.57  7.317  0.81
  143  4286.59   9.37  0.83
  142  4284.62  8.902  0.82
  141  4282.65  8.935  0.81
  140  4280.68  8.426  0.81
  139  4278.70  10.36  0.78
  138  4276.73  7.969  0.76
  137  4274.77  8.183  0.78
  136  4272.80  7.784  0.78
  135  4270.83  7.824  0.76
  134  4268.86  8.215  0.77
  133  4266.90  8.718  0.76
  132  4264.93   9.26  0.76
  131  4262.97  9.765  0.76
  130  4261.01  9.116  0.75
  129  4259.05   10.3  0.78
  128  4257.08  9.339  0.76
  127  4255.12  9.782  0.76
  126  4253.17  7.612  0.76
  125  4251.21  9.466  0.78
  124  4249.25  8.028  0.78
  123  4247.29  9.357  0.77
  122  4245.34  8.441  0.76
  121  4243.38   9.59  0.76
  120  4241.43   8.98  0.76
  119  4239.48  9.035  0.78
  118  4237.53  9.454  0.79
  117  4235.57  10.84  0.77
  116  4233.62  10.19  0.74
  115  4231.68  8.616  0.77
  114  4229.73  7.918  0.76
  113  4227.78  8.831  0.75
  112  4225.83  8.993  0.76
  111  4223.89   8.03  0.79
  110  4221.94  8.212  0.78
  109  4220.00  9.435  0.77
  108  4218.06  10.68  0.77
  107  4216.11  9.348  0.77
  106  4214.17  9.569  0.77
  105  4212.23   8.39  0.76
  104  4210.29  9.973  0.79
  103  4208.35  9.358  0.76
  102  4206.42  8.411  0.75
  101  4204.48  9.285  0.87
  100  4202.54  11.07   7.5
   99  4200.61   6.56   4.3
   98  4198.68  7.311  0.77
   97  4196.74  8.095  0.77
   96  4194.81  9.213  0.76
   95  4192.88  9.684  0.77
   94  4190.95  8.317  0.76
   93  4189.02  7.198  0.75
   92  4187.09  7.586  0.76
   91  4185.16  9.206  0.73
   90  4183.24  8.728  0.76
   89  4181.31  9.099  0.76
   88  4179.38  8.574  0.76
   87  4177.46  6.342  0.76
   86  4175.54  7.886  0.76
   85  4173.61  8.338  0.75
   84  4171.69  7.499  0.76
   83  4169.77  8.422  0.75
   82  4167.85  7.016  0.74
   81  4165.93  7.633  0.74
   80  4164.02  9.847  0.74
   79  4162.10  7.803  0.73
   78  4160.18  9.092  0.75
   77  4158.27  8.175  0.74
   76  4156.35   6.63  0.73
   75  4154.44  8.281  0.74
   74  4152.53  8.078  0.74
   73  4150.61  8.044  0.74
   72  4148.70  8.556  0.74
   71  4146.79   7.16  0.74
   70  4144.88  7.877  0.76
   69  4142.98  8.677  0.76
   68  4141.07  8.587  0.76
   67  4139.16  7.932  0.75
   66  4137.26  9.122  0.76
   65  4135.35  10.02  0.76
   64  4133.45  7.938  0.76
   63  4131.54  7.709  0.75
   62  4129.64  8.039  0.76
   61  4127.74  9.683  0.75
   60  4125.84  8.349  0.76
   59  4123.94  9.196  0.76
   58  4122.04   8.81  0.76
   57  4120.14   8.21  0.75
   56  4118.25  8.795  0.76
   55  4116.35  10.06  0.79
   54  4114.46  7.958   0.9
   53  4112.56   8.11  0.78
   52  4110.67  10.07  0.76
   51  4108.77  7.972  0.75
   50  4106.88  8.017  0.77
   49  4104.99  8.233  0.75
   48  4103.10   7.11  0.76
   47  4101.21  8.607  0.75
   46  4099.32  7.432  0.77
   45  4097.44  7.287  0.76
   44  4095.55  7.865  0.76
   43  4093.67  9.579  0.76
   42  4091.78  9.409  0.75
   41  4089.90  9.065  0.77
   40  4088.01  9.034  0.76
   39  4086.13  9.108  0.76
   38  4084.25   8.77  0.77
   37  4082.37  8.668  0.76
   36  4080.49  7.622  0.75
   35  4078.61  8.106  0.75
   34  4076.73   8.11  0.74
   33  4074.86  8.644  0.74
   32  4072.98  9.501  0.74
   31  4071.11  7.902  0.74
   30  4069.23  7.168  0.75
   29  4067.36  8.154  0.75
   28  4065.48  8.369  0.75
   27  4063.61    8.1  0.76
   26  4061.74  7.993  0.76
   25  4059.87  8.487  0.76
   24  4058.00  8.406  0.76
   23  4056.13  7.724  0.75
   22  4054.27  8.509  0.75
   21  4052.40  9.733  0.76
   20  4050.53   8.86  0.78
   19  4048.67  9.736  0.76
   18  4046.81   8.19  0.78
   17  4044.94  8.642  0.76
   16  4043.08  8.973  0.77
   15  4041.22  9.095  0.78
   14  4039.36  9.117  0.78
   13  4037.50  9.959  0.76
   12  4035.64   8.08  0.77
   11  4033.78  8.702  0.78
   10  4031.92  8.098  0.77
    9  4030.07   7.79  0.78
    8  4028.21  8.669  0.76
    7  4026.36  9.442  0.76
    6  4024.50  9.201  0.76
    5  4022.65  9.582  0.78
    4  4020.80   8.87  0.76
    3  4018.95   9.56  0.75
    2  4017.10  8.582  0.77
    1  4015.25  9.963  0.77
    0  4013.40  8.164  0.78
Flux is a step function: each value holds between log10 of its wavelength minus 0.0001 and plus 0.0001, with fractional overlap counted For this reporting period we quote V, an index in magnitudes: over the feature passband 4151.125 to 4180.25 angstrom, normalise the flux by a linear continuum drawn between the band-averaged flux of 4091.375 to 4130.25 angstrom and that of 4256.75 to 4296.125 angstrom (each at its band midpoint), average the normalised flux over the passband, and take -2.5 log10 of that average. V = 0.081 mag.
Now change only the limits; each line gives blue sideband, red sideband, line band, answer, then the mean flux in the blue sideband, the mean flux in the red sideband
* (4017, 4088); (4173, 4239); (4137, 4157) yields 0.085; 8.64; 8.79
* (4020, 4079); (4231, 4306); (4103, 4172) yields 0.036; 8.63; 8.68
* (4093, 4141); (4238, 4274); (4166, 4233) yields 0.023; 8.48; 8.93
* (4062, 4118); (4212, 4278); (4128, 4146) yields 0.015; 8.41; 8.99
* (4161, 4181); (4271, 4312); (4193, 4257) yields -0.138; 7.98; 7.9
